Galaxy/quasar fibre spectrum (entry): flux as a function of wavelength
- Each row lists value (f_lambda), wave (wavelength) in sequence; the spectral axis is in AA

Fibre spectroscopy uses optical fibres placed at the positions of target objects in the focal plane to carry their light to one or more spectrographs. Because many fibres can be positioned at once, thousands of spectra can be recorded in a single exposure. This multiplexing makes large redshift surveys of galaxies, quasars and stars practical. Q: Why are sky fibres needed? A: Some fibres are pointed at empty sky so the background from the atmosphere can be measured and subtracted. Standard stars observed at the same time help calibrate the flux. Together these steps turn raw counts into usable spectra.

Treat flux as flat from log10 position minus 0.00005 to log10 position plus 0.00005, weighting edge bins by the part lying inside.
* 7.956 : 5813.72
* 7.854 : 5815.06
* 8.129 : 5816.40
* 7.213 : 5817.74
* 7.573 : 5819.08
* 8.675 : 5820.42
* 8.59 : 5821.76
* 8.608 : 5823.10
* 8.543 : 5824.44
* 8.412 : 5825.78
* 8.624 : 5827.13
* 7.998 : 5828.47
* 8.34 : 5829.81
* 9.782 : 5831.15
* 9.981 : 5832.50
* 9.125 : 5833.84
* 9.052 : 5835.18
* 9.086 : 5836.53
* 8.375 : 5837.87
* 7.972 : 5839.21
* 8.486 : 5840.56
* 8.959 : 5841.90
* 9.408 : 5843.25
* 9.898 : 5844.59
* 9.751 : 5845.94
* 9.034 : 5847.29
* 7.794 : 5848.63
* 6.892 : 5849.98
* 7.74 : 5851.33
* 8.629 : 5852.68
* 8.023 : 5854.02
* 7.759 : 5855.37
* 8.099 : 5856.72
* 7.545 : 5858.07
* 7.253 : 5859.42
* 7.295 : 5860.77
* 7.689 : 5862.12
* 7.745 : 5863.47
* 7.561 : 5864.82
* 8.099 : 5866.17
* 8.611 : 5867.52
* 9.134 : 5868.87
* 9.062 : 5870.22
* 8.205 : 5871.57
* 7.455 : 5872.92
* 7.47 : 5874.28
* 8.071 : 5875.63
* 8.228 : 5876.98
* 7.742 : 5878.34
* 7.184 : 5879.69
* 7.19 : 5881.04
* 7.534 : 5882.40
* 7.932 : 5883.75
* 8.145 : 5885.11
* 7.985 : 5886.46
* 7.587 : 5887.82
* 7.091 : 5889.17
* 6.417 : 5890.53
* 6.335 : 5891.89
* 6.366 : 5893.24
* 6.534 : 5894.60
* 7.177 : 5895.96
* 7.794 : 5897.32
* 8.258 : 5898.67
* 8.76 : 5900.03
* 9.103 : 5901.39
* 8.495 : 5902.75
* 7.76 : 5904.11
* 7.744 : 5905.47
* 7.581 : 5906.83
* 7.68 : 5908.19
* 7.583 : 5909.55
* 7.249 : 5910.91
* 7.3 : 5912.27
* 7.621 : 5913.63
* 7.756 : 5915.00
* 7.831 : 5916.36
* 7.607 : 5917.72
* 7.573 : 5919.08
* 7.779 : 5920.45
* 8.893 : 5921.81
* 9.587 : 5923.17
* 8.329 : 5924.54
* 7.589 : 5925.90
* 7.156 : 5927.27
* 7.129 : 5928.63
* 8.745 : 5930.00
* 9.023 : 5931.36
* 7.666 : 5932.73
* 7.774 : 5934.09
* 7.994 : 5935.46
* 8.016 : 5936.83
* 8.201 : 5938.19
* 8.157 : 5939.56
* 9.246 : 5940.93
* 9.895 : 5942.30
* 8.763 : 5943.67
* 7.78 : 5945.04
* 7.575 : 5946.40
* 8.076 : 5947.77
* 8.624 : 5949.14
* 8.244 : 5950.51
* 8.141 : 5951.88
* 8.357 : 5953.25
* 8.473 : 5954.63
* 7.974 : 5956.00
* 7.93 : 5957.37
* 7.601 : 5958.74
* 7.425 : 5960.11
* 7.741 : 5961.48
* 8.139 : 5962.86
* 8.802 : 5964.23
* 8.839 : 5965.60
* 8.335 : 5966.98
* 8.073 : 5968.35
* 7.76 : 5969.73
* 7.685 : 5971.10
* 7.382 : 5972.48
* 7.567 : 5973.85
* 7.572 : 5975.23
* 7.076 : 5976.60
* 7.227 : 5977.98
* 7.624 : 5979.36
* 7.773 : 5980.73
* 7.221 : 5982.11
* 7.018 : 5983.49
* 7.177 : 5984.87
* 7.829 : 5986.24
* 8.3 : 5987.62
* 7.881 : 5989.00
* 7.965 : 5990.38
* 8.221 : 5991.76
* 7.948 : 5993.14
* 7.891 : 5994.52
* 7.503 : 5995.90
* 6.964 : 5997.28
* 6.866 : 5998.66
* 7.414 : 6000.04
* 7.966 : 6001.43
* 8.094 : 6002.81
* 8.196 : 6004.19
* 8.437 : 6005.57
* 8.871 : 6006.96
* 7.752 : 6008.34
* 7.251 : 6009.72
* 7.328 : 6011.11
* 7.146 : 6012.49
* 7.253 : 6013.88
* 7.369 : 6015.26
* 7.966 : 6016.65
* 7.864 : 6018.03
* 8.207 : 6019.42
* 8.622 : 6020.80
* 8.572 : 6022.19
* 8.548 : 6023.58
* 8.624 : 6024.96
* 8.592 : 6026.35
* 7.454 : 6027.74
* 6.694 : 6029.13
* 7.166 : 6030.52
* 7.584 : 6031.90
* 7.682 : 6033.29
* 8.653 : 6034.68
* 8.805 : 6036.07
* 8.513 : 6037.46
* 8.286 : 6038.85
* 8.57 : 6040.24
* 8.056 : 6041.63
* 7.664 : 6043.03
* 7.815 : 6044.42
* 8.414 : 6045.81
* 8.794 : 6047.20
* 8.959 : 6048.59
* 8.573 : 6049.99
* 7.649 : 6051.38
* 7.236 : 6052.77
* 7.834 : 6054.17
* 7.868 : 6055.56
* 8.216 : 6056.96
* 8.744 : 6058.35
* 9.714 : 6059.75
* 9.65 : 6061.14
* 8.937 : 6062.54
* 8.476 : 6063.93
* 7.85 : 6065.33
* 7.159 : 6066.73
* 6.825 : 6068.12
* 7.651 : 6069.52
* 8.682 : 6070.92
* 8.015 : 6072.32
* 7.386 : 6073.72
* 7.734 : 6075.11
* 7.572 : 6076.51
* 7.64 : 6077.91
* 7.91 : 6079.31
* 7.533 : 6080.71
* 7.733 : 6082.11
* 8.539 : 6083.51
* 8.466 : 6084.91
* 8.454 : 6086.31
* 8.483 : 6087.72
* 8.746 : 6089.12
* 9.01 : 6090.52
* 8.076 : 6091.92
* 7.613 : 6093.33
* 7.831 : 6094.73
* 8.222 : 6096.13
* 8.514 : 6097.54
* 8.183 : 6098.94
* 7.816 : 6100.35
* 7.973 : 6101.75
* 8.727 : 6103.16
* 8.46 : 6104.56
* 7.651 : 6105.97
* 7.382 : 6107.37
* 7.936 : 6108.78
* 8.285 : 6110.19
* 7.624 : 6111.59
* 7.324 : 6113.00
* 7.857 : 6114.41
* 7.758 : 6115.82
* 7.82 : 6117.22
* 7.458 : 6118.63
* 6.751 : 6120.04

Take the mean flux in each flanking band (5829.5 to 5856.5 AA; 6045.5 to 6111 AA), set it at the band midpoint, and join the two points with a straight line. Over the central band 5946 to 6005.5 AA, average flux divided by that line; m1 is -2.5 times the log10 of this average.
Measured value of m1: 0.07 mag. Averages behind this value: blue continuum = 8.7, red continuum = 8.15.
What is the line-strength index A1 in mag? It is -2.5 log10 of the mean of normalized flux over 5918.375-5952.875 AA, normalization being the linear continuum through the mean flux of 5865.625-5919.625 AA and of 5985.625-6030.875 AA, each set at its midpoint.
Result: -0.063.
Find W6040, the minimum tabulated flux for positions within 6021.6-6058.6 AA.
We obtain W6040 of 6.694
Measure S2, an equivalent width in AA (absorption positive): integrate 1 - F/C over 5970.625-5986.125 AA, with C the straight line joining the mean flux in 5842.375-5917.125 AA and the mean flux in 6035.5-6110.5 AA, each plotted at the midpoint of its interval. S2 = 1.2 AA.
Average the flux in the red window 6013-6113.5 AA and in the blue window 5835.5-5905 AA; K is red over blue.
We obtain 1.0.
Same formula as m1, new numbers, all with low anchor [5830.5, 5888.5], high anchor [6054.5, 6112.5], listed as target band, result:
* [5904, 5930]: 0.06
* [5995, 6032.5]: 0.05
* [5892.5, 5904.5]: 0.06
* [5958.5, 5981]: 0.05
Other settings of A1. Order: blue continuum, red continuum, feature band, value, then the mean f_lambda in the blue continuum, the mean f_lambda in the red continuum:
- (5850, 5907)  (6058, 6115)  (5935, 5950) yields -0.07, 7.76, 8.1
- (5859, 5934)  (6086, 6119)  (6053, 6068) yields -0.05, 7.8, 8.05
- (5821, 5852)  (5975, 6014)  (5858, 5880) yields 0.08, 8.71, 7.65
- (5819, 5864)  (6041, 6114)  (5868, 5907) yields 0.09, 8.45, 8.11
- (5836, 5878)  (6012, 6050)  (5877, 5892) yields 0.10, 8.23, 8.08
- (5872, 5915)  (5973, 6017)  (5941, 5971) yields -0.08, 7.6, 7.64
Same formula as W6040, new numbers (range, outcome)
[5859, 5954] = 6.335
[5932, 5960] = 7.575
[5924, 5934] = 7.129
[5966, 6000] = 6.866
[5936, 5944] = 8.016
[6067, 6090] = 6.825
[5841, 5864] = 6.892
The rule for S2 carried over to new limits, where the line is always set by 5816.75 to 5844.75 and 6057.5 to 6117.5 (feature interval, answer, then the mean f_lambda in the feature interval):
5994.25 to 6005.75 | 0.9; 7.67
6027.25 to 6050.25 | 0.3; 8.1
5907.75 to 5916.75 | 1.0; 7.56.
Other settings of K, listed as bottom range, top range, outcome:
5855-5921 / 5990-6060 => 1.04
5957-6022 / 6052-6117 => 1.04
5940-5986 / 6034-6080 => 1.03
